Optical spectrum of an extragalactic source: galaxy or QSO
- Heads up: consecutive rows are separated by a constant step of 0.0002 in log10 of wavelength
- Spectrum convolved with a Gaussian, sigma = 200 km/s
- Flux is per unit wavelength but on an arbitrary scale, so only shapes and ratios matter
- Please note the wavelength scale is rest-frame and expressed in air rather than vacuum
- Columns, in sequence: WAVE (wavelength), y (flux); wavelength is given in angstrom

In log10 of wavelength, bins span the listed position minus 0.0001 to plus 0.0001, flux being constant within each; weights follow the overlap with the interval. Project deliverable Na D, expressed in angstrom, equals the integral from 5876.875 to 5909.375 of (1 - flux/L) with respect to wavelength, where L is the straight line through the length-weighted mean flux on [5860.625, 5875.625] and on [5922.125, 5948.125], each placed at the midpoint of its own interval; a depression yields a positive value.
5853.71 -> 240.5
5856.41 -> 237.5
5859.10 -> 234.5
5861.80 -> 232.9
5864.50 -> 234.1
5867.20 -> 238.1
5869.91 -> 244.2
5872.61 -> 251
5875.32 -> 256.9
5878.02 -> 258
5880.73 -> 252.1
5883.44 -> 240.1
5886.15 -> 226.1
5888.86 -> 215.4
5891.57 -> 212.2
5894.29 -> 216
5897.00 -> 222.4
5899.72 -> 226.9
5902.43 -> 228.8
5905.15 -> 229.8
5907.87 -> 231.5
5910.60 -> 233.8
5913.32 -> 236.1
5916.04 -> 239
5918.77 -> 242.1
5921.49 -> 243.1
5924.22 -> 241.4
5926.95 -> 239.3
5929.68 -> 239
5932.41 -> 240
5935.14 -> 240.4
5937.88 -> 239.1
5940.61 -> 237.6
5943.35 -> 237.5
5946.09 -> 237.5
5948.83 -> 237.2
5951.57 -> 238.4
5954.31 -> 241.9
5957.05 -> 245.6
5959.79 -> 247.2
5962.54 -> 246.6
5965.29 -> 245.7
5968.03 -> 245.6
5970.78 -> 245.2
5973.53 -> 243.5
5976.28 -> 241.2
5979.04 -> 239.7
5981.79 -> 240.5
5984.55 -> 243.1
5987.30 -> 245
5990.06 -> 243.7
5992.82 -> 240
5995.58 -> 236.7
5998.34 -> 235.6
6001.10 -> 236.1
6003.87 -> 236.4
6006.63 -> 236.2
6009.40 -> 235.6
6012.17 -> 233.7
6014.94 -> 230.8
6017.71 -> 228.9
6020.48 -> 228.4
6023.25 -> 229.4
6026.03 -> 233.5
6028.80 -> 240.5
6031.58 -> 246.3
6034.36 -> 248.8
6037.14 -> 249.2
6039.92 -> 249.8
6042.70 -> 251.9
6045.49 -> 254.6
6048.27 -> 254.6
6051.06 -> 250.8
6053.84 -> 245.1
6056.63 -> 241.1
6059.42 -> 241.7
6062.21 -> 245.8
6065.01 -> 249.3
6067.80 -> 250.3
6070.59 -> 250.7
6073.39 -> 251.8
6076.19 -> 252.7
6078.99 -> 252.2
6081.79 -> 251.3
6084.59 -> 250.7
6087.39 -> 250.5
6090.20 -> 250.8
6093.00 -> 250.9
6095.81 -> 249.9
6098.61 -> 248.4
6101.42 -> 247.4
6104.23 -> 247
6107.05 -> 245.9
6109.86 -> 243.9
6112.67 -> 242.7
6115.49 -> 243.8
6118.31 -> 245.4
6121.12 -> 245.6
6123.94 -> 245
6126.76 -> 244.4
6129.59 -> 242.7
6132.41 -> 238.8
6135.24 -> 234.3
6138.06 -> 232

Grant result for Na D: 1.5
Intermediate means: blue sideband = 242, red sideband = 239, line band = 230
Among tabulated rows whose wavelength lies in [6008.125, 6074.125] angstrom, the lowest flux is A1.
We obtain 228.4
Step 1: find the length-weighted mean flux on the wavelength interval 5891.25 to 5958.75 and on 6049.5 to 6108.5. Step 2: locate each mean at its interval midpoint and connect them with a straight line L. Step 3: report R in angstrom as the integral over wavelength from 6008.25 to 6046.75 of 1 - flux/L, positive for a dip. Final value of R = 0.7 angstrom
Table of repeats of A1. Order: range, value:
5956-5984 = 239.7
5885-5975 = 212.2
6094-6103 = 247.4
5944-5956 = 237.2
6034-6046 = 248.8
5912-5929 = 236.1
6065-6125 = 242.7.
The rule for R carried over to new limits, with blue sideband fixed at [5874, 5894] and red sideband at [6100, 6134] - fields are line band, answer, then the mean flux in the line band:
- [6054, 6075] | -0.41 angstrom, 247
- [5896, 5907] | 0.44 angstrom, 227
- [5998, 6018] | 0.50 angstrom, 234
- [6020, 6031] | 0.31 angstrom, 234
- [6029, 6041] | -0.31 angstrom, 248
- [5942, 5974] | -0.53 angstrom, 243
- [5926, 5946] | -0.08 angstrom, 239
